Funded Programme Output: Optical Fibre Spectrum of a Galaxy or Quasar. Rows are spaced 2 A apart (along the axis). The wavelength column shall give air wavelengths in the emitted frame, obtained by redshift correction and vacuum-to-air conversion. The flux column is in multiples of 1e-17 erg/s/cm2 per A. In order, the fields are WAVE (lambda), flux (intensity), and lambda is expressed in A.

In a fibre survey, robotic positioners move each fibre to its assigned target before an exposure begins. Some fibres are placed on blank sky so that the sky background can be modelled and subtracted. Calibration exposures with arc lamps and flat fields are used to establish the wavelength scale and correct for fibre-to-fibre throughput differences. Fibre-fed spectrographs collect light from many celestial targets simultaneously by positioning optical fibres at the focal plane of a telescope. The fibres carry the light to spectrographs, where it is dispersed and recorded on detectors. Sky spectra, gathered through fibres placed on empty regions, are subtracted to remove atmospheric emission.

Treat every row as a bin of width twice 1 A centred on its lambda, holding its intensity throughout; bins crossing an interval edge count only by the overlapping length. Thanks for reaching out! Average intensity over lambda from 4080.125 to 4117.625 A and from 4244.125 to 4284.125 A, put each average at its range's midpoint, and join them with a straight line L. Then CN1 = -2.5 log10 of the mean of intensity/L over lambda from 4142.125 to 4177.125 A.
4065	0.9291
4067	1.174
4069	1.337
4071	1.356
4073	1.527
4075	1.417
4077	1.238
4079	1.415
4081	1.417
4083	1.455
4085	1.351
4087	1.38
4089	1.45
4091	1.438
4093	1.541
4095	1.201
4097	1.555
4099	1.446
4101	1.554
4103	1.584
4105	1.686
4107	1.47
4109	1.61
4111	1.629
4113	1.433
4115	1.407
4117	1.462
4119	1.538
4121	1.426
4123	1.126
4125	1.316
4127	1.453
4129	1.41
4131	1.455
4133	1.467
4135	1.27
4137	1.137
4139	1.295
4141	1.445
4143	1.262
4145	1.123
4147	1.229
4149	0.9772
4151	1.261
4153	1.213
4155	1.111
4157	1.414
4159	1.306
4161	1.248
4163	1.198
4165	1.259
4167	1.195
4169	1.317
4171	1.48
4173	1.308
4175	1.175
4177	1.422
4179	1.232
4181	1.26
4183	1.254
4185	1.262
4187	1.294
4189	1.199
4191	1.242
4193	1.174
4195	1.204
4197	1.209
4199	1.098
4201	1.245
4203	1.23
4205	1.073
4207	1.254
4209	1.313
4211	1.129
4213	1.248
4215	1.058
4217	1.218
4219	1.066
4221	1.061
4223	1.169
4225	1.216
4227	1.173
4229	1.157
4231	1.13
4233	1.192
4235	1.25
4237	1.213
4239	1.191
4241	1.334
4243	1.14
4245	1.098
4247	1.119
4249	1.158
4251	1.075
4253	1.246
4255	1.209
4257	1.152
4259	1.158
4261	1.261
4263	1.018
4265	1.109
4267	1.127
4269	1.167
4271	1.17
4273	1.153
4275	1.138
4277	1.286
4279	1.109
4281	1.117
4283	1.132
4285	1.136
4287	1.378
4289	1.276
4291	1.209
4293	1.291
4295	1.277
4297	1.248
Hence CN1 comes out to 0.09 mag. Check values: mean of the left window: 1.48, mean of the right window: 1.15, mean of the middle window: 1.25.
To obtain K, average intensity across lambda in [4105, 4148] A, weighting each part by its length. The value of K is 1.39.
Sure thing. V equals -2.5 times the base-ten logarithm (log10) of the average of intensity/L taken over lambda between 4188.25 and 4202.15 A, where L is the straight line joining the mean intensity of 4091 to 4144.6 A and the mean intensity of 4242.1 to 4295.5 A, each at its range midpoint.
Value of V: 0.09 mag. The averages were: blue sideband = 1.43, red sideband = 1.17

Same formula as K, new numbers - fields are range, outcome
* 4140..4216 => 1.23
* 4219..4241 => 1.18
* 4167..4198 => 1.27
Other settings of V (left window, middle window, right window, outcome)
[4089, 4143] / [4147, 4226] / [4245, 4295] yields 0.08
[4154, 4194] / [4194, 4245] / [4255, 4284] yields 0.03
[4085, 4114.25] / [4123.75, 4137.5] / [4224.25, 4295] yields 0.05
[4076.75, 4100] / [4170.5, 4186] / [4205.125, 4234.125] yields -0.04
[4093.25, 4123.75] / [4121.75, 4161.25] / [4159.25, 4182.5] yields 0.08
